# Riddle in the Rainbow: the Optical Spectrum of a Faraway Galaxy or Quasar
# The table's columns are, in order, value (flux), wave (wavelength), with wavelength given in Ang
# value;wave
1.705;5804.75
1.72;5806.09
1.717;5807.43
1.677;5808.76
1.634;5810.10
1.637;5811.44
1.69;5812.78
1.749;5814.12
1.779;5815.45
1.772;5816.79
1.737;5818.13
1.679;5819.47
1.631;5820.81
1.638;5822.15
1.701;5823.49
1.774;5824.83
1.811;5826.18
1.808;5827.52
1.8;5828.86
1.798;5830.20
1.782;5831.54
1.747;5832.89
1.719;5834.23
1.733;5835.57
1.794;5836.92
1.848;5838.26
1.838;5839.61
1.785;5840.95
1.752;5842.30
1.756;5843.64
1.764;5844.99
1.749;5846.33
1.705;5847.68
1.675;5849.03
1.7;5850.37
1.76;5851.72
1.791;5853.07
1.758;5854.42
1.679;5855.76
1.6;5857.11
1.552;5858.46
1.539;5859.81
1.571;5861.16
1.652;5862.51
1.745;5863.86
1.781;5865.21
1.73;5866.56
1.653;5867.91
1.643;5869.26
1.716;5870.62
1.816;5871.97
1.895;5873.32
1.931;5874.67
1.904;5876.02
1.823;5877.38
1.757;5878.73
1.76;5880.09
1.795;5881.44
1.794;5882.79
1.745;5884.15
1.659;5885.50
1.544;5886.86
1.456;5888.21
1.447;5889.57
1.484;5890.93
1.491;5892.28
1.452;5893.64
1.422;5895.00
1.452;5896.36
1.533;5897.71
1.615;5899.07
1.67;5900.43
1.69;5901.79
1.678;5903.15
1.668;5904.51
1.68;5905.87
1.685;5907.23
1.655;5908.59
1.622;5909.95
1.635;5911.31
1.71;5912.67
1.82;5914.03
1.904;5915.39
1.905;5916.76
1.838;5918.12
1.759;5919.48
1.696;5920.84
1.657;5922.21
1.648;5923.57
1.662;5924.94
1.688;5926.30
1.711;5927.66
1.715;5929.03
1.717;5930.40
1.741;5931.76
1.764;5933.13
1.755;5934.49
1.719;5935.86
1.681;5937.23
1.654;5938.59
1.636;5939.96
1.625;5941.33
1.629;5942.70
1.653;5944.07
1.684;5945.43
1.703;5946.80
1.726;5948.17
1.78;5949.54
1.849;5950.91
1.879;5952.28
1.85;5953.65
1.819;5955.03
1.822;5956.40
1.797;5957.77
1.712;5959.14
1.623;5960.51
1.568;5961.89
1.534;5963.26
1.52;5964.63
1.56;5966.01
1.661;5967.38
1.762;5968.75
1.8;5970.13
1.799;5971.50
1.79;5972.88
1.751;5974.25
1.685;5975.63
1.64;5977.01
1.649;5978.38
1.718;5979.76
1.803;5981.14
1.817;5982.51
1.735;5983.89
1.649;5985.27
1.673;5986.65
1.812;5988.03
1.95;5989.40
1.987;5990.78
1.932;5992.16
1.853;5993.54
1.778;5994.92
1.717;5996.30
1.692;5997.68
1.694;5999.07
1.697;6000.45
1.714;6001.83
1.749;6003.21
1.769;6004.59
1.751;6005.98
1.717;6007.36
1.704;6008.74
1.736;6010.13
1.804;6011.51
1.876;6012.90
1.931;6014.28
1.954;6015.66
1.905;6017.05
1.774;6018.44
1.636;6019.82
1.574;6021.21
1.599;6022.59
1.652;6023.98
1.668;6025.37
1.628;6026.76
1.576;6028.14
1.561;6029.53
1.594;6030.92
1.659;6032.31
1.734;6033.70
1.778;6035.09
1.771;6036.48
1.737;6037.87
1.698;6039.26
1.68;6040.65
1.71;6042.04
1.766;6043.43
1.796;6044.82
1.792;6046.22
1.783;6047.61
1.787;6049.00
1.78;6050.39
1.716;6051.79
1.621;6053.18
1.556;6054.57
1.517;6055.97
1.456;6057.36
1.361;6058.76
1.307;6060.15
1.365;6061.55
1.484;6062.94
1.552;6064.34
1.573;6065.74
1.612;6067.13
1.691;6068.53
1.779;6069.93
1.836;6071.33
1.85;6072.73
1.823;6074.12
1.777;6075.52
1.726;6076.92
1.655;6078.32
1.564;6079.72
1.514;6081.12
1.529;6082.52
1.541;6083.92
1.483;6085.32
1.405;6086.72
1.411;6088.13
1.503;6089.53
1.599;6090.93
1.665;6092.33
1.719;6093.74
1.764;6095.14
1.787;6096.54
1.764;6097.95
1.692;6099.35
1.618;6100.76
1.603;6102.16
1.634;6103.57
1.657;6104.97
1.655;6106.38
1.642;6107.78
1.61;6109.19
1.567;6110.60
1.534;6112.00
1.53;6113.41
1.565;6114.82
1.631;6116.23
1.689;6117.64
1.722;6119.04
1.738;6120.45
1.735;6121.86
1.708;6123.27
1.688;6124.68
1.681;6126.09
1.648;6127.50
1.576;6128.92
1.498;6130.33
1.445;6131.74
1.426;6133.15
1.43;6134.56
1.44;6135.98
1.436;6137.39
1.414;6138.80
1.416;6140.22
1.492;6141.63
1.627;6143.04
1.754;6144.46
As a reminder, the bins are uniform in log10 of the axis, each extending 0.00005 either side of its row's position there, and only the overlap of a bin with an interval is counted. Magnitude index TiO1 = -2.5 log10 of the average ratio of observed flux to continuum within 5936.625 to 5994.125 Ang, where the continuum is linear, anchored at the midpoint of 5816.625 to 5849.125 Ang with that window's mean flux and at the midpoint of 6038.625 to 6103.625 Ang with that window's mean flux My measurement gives -0.03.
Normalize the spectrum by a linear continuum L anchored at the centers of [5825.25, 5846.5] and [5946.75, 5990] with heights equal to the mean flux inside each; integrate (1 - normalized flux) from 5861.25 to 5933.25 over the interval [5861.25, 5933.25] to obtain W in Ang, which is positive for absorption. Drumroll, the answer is 2.8 Ang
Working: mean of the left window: 1.78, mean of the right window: 1.73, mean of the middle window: 1.69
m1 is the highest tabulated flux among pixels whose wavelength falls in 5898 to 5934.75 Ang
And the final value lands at 1.905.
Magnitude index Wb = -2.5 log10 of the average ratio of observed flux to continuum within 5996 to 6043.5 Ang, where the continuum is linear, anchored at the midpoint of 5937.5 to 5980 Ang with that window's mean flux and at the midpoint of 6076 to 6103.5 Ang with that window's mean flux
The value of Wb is -0.04 mag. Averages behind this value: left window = 1.71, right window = 1.61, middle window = 1.72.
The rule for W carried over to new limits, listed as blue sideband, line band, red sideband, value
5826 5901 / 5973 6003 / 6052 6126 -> -1.93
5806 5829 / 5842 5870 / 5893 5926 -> 0.09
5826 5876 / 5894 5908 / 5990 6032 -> 1.09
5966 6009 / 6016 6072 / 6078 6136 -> 0.98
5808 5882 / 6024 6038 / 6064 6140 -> -0.15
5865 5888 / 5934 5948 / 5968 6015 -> 0.70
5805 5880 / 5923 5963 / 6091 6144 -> -0.67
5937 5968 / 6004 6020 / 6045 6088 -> -1.45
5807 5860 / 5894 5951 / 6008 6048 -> 1.29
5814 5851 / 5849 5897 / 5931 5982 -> 1.86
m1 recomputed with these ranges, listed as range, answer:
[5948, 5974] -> 1.879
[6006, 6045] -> 1.954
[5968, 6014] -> 1.987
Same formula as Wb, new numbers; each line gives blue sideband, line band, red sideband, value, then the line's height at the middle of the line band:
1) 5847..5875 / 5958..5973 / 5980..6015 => 0.062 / 1.76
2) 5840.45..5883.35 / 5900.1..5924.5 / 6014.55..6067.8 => -0.004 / 1.71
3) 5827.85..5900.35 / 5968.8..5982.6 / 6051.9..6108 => -0.059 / 1.65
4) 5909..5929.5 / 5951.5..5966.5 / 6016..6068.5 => 0.002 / 1.7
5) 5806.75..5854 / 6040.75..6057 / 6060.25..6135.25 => -0.042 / 1.64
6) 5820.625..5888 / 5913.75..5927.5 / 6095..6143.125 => -0.033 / 1.7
